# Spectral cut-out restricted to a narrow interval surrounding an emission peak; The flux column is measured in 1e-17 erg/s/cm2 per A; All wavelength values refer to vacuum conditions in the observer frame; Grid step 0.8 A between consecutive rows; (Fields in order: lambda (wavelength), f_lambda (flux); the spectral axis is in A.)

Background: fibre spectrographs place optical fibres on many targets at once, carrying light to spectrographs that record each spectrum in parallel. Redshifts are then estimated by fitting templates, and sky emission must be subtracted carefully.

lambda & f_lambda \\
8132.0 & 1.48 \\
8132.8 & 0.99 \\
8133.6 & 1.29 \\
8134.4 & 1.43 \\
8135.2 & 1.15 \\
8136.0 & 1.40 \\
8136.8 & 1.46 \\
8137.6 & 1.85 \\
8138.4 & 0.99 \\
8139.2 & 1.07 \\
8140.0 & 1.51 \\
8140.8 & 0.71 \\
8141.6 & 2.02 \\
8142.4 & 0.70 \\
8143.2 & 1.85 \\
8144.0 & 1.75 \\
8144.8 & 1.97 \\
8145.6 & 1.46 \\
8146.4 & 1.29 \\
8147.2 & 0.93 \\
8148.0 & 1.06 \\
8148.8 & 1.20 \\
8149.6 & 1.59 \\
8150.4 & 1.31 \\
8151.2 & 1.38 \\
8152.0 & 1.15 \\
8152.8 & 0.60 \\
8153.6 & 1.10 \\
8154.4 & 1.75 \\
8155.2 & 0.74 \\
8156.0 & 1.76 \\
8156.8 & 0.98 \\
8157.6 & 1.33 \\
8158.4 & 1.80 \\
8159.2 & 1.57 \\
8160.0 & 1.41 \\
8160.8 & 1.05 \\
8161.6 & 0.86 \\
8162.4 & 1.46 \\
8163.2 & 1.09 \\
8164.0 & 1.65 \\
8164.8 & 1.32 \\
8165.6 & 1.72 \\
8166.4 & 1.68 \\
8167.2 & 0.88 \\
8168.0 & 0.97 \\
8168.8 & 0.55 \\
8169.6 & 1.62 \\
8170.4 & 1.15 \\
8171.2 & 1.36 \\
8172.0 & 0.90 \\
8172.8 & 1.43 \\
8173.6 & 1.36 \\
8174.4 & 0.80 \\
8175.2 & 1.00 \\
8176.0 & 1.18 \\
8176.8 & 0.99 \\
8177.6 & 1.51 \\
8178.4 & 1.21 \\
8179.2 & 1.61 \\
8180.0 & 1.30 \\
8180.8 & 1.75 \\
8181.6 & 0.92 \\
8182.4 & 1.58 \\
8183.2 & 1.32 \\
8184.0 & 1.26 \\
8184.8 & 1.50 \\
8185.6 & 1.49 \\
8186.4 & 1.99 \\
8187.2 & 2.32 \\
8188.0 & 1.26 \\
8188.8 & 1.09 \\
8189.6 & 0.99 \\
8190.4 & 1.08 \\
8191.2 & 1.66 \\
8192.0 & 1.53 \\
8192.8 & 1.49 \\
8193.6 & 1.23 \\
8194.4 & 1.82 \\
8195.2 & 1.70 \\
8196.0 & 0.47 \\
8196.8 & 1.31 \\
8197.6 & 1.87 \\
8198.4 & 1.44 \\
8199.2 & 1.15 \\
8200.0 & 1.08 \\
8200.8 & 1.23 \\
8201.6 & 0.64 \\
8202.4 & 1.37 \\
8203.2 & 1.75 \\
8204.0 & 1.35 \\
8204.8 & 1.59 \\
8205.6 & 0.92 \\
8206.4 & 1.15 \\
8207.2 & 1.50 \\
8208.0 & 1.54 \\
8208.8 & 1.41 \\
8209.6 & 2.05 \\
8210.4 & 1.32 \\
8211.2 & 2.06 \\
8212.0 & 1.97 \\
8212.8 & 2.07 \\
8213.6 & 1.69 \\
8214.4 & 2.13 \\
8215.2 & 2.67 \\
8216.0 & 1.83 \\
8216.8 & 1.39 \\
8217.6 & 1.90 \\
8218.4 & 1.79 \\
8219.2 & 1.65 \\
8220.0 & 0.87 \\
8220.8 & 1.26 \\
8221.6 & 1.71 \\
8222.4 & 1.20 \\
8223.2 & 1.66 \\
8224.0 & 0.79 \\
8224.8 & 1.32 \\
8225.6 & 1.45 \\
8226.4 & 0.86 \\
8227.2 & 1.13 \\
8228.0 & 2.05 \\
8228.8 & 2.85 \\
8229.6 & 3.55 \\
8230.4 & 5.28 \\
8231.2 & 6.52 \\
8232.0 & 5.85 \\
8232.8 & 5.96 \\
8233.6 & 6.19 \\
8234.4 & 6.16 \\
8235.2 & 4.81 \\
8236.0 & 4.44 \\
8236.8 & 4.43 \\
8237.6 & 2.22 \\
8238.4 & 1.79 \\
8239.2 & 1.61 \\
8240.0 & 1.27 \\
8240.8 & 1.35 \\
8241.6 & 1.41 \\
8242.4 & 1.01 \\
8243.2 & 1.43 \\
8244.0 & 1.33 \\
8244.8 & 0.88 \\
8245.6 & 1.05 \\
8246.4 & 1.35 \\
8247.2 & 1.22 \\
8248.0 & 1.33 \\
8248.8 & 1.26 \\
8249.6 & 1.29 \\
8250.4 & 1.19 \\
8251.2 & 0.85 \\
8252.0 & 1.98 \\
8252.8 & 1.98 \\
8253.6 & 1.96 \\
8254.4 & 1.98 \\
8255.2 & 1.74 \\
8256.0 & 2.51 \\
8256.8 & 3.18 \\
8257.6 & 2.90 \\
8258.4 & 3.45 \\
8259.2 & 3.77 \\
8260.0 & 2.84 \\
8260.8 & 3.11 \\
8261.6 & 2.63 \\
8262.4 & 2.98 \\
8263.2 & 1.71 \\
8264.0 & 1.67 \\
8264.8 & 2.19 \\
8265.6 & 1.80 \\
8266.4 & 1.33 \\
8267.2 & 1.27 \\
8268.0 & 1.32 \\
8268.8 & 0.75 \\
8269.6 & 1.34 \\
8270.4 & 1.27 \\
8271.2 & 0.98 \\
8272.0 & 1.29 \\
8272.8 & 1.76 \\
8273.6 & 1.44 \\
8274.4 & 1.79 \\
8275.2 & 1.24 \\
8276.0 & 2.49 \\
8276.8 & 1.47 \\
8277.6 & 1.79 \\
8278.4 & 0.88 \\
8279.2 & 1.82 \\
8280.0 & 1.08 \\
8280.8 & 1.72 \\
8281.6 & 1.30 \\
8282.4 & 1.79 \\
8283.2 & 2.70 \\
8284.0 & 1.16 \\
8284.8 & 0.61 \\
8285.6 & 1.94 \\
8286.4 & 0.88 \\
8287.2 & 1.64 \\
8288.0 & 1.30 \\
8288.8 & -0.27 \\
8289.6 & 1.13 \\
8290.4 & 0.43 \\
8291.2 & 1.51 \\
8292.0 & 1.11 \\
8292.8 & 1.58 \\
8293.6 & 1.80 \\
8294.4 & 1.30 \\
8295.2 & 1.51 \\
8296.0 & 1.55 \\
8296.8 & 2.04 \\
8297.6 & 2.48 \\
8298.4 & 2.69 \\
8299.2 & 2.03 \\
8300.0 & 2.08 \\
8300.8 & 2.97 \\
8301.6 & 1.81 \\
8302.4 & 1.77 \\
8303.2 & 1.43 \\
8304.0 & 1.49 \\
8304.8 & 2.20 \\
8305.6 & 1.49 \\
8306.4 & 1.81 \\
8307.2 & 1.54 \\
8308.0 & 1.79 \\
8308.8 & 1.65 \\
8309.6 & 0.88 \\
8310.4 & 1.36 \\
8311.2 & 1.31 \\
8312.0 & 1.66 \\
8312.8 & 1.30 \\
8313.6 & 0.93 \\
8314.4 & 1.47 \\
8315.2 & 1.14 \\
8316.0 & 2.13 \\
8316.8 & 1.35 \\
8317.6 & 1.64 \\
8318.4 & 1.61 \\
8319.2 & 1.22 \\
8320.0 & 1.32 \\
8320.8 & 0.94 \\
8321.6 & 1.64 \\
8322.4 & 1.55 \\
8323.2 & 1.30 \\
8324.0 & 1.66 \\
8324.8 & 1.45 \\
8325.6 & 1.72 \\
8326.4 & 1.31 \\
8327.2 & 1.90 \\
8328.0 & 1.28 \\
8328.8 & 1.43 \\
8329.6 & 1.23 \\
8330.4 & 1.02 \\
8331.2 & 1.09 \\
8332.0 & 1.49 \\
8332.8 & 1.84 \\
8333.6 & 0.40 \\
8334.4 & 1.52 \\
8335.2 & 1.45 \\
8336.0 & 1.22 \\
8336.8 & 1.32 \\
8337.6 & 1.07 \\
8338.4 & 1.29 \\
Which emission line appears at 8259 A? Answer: [N II] 6583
